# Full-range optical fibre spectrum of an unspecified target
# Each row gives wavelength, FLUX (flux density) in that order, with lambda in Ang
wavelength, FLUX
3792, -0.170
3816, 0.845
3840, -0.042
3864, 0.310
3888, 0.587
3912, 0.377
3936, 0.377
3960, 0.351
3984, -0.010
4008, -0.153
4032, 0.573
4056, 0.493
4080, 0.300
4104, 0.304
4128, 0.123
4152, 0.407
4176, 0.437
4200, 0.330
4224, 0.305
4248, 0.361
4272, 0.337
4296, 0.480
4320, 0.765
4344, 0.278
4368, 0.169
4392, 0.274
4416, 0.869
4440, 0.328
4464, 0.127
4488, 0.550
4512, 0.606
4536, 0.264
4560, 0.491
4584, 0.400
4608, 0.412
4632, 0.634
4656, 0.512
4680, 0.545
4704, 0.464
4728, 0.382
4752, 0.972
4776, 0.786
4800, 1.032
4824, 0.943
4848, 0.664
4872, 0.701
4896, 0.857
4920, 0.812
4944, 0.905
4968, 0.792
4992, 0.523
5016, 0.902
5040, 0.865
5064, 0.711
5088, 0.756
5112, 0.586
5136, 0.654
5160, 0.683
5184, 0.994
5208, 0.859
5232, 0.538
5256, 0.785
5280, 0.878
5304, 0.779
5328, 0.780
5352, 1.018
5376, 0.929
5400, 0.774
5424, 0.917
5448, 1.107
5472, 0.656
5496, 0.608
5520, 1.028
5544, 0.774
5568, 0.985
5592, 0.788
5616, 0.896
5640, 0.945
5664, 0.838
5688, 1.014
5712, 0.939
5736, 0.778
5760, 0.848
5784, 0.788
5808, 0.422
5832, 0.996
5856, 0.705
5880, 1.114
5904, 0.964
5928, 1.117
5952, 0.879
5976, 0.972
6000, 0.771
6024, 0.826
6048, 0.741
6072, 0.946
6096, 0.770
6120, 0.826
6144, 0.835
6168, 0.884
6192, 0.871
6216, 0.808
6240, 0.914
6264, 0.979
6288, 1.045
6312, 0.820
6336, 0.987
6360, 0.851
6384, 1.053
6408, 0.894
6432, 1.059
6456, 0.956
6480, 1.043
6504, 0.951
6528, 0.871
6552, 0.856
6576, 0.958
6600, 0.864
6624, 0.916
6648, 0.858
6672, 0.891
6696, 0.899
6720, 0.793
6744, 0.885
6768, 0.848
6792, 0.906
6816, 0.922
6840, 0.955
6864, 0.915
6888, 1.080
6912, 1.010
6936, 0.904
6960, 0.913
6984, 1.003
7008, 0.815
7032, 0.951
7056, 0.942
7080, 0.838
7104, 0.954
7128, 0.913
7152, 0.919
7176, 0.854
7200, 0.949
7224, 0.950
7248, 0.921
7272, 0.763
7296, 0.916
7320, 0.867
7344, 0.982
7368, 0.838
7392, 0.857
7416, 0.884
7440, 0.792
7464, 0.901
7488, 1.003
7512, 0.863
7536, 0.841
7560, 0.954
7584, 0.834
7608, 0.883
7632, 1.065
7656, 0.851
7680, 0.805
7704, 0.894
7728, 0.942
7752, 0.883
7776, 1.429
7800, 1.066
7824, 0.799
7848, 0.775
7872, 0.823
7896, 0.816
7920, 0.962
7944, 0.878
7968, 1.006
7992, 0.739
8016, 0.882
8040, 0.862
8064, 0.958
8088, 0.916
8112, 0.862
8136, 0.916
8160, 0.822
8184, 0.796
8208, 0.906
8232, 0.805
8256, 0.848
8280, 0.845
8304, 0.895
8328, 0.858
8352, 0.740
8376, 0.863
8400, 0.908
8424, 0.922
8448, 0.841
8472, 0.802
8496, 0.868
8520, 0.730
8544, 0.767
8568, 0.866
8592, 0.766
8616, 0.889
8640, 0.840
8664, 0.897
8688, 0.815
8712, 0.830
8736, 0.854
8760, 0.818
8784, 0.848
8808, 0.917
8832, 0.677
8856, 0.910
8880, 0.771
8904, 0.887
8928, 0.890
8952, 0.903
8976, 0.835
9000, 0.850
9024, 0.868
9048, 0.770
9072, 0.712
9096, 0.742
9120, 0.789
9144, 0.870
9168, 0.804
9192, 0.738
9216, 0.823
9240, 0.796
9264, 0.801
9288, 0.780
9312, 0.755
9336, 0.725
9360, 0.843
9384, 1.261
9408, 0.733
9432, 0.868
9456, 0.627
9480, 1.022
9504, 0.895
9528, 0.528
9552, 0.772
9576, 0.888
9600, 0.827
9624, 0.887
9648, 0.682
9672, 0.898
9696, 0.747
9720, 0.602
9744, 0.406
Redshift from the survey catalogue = 0.18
